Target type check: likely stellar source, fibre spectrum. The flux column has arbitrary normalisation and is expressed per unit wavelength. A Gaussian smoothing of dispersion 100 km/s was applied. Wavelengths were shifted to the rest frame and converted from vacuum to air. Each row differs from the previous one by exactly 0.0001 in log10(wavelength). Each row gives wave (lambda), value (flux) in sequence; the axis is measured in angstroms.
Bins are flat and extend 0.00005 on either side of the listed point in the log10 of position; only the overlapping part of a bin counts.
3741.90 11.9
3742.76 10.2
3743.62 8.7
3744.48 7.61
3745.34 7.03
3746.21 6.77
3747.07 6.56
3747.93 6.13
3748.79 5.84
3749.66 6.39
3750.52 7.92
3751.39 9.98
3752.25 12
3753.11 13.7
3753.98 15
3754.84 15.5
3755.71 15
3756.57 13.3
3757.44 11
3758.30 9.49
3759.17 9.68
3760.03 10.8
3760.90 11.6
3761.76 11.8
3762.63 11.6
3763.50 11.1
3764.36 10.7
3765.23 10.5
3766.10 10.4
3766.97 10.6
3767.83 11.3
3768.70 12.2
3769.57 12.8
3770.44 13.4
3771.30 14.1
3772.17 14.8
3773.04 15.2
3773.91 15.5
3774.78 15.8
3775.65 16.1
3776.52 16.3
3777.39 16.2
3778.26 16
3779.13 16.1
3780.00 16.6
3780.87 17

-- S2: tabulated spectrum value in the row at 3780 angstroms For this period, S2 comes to 16.6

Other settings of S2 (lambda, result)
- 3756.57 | 13.3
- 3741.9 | 11.9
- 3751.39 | 9.98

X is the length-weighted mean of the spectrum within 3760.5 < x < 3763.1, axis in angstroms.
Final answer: 11.7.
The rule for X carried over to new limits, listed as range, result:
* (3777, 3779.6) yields 16.1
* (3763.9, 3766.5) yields 10.5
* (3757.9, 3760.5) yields 10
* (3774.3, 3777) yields 16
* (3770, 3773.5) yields 14.4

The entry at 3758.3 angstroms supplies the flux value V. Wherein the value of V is 9.49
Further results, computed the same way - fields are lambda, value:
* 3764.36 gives 10.7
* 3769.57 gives 12.8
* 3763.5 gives 11.1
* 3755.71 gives 15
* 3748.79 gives 5.84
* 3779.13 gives 16.1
